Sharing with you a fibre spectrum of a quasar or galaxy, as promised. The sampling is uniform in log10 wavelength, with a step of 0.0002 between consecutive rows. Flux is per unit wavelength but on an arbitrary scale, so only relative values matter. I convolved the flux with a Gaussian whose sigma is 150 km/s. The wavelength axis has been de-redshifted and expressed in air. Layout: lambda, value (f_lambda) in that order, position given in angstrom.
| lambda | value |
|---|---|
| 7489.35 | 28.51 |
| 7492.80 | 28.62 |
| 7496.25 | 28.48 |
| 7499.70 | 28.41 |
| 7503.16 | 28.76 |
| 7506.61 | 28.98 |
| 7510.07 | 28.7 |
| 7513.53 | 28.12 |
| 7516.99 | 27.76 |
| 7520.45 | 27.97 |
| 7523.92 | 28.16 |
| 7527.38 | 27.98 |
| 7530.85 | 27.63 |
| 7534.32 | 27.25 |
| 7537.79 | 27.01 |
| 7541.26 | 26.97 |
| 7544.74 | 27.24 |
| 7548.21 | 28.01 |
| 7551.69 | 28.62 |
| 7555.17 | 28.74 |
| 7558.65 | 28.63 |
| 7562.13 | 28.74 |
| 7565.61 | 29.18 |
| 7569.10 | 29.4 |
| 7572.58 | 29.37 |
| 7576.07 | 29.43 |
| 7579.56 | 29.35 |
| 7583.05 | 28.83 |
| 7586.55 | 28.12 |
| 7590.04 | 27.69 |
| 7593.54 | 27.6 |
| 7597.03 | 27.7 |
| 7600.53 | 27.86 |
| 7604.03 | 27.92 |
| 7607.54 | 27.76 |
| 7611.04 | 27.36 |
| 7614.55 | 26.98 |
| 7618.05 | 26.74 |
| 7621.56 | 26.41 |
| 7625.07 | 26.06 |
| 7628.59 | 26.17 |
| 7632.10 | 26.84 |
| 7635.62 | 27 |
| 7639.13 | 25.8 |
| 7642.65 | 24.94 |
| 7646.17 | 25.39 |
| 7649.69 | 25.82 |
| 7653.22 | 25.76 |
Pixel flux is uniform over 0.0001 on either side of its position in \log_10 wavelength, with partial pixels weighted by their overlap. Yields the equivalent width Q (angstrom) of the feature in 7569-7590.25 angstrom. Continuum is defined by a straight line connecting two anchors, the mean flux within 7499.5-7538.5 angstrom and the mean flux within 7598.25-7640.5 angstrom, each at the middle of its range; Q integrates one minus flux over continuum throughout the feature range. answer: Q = -1.2 angstrom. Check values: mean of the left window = 28.1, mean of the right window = 26.9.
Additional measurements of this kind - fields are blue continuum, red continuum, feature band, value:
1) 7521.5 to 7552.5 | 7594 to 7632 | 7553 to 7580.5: -1.68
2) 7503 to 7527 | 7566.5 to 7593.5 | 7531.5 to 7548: 0.73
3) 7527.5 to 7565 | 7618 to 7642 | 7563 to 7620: -2.38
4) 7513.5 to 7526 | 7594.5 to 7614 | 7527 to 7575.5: -0.63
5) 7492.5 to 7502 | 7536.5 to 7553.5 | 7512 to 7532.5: 0.06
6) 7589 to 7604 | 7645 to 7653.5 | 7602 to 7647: 0.06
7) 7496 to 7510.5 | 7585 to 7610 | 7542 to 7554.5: 0.14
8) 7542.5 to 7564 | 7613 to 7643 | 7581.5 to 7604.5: -0.56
